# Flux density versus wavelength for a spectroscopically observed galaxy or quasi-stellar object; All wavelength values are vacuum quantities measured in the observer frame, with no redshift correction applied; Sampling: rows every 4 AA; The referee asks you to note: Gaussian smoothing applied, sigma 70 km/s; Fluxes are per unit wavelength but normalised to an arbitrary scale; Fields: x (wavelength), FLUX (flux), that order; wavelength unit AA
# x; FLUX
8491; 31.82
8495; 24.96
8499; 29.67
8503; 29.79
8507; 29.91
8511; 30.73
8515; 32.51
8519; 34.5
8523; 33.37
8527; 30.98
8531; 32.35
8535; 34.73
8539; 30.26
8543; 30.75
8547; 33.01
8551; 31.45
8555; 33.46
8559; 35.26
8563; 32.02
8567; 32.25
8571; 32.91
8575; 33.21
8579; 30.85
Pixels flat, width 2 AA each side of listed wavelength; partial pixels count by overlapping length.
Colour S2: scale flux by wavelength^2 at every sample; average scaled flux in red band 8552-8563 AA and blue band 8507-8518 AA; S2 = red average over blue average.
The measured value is 1.1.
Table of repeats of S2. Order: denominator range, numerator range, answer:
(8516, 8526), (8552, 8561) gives 1.02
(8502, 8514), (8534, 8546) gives 1.05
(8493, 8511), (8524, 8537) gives 1.14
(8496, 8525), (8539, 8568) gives 1.05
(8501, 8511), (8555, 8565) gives 1.13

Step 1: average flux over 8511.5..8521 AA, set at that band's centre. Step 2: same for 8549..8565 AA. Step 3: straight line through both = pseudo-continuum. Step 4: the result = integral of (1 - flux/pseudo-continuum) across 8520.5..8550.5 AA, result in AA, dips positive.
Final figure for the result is 0.8 AA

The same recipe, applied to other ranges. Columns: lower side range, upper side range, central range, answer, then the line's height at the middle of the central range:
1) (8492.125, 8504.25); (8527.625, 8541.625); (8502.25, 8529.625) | -1.4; 30.2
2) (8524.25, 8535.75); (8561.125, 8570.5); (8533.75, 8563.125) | -0.2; 32.4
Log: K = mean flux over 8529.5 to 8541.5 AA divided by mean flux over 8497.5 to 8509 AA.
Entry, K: 1.1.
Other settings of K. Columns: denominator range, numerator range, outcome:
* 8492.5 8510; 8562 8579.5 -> 1.12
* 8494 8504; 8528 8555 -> 1.14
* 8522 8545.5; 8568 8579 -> 1.02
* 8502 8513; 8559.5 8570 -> 1.08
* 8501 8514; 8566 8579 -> 1.07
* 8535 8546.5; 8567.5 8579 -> 1.03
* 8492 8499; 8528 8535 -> 1.20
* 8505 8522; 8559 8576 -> 1.03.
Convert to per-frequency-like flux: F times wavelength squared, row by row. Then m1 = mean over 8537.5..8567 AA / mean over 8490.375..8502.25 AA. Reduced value 1.15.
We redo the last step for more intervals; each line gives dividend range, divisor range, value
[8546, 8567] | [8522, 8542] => 1.03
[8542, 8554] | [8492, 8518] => 1.08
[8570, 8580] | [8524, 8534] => 1.02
